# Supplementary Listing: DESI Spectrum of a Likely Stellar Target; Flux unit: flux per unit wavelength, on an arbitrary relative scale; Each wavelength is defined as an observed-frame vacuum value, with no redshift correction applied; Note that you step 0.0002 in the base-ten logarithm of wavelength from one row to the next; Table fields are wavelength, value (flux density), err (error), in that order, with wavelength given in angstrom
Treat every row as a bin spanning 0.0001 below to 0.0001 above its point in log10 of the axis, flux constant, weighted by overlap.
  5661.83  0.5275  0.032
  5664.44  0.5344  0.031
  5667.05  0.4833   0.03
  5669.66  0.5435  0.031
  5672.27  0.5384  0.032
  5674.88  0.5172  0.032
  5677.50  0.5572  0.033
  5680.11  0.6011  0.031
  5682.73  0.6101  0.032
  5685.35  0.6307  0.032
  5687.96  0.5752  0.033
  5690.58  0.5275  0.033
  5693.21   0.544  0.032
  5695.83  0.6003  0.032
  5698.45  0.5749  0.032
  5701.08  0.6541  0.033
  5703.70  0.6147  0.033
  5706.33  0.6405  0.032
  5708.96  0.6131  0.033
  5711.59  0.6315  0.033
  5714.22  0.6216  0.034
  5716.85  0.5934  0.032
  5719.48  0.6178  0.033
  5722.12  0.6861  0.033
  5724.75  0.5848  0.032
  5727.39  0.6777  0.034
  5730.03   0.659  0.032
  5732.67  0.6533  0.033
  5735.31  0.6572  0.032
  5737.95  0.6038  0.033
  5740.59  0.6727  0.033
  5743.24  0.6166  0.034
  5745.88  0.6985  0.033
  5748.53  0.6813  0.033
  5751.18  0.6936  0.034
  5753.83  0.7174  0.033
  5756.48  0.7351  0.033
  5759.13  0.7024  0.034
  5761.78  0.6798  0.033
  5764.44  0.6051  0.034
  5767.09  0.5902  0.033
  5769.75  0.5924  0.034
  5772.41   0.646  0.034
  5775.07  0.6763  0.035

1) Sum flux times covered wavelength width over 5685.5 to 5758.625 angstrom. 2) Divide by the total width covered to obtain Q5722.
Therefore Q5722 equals 0.636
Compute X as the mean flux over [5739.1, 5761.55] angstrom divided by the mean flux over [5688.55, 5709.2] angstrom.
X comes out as 1.2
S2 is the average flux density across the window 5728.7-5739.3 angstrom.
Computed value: 0.644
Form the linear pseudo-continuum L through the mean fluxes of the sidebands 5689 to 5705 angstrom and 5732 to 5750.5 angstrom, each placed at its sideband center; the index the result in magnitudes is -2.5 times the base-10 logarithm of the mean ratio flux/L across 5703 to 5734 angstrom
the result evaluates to -0.023 mag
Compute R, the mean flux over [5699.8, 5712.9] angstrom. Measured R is 0.631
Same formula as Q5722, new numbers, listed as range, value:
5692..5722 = 0.613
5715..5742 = 0.64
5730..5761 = 0.675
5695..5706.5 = 0.615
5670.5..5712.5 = 0.589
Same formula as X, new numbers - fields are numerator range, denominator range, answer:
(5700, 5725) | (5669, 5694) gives 1.11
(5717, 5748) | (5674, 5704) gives 1.11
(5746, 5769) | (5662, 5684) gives 1.23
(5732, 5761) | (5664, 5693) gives 1.22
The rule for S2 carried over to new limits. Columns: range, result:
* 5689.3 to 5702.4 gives 0.58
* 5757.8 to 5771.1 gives 0.634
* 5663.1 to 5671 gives 0.52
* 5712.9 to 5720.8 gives 0.611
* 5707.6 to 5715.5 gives 0.622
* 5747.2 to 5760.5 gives 0.706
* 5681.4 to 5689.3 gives 0.605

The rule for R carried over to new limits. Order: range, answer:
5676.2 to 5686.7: 0.6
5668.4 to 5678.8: 0.539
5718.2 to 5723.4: 0.651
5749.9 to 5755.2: 0.706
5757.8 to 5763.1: 0.692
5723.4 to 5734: 0.644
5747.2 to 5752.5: 0.687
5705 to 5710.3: 0.626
